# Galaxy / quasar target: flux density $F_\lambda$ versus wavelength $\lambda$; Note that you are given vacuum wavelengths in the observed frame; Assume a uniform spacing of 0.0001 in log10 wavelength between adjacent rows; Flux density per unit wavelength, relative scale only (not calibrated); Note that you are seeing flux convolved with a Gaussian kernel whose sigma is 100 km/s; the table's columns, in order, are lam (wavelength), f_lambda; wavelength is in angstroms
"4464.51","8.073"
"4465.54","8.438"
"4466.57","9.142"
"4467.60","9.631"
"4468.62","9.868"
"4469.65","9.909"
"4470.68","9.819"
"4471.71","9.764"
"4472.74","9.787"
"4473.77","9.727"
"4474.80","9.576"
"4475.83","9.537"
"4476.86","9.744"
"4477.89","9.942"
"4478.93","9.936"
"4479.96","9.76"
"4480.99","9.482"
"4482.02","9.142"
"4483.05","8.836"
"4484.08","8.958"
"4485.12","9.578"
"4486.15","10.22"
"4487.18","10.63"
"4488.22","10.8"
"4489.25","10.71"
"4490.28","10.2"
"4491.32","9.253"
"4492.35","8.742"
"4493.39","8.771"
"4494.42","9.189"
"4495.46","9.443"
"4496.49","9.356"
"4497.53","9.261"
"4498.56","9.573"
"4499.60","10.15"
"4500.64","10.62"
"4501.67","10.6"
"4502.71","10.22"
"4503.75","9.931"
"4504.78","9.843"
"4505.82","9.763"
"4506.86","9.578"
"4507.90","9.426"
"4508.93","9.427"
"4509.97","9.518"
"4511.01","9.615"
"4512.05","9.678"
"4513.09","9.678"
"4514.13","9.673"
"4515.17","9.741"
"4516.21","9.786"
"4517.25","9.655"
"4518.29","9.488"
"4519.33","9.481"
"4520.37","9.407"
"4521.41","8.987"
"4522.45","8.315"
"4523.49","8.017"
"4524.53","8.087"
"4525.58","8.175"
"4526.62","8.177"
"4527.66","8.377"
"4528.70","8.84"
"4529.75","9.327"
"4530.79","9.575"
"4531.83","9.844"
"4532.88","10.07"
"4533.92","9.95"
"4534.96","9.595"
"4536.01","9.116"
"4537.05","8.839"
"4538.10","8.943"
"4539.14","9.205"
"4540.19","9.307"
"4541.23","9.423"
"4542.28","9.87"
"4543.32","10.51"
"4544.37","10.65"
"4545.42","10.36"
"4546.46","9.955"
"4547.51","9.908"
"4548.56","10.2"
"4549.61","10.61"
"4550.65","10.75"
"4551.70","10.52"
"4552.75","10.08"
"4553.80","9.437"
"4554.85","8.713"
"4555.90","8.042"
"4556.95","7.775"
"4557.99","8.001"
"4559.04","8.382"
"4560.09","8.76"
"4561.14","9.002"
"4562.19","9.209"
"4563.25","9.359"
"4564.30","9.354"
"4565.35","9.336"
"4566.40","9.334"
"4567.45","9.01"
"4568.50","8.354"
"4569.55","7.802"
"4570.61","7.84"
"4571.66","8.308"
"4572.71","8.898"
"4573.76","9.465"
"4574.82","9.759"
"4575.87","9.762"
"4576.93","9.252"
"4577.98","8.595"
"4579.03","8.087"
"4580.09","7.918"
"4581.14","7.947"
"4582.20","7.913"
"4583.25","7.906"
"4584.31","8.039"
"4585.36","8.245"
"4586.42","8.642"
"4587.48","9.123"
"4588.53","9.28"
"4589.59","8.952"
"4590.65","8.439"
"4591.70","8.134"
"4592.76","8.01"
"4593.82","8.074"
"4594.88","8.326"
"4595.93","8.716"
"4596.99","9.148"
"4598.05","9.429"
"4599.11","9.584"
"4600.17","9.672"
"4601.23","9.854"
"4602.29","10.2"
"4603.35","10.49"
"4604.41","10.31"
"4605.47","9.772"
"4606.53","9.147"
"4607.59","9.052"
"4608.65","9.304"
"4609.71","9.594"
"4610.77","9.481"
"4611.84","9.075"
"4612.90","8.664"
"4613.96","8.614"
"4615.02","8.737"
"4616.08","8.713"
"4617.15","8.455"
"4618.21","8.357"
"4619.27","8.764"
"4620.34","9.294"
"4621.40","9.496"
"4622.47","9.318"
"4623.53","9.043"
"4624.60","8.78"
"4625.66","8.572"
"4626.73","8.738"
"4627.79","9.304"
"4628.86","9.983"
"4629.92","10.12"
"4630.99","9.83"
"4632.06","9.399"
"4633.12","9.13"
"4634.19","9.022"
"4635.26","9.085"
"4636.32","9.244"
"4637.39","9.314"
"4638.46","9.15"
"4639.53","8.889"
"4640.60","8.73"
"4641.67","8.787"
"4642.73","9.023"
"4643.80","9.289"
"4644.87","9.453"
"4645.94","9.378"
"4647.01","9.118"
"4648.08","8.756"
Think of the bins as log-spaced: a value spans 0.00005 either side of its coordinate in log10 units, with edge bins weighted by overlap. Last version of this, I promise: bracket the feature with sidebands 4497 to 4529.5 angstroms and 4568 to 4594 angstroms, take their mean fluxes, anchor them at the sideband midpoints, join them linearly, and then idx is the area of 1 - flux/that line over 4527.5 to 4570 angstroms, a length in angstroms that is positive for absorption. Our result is -2.08 angstroms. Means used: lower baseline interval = 9.39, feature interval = 9.37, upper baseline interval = 8.51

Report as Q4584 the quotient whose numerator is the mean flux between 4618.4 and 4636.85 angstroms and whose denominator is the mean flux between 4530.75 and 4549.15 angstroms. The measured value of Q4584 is 0.95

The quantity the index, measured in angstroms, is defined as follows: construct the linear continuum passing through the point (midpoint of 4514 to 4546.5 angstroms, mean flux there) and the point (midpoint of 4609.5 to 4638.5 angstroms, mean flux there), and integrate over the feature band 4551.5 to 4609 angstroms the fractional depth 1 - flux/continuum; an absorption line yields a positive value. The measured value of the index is 1.9 angstroms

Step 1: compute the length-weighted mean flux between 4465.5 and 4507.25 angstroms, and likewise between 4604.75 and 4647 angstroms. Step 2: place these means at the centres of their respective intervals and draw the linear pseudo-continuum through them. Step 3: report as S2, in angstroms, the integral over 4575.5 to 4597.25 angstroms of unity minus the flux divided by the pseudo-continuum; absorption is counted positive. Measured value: 1.9 angstroms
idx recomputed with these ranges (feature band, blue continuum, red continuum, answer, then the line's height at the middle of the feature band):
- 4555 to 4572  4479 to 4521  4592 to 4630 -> 1.4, 9.38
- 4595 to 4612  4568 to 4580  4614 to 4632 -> -1.1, 8.94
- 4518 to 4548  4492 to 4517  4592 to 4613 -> 0.8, 9.55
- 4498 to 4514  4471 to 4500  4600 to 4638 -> -0.4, 9.59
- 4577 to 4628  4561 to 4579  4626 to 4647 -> 1.1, 9.1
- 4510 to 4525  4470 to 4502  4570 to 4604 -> 0.3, 9.43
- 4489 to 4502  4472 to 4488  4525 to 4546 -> -0.1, 9.6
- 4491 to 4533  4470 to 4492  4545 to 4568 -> 1.0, 9.61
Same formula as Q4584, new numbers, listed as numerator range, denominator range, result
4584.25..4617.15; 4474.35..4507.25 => 0.93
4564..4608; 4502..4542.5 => 0.95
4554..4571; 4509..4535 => 0.94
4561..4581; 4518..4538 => 0.98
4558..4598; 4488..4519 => 0.89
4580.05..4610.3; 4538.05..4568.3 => 0.95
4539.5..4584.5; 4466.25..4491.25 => 0.93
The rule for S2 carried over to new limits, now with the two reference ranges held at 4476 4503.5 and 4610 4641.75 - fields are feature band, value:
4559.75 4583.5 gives 1.5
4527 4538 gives 0.2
